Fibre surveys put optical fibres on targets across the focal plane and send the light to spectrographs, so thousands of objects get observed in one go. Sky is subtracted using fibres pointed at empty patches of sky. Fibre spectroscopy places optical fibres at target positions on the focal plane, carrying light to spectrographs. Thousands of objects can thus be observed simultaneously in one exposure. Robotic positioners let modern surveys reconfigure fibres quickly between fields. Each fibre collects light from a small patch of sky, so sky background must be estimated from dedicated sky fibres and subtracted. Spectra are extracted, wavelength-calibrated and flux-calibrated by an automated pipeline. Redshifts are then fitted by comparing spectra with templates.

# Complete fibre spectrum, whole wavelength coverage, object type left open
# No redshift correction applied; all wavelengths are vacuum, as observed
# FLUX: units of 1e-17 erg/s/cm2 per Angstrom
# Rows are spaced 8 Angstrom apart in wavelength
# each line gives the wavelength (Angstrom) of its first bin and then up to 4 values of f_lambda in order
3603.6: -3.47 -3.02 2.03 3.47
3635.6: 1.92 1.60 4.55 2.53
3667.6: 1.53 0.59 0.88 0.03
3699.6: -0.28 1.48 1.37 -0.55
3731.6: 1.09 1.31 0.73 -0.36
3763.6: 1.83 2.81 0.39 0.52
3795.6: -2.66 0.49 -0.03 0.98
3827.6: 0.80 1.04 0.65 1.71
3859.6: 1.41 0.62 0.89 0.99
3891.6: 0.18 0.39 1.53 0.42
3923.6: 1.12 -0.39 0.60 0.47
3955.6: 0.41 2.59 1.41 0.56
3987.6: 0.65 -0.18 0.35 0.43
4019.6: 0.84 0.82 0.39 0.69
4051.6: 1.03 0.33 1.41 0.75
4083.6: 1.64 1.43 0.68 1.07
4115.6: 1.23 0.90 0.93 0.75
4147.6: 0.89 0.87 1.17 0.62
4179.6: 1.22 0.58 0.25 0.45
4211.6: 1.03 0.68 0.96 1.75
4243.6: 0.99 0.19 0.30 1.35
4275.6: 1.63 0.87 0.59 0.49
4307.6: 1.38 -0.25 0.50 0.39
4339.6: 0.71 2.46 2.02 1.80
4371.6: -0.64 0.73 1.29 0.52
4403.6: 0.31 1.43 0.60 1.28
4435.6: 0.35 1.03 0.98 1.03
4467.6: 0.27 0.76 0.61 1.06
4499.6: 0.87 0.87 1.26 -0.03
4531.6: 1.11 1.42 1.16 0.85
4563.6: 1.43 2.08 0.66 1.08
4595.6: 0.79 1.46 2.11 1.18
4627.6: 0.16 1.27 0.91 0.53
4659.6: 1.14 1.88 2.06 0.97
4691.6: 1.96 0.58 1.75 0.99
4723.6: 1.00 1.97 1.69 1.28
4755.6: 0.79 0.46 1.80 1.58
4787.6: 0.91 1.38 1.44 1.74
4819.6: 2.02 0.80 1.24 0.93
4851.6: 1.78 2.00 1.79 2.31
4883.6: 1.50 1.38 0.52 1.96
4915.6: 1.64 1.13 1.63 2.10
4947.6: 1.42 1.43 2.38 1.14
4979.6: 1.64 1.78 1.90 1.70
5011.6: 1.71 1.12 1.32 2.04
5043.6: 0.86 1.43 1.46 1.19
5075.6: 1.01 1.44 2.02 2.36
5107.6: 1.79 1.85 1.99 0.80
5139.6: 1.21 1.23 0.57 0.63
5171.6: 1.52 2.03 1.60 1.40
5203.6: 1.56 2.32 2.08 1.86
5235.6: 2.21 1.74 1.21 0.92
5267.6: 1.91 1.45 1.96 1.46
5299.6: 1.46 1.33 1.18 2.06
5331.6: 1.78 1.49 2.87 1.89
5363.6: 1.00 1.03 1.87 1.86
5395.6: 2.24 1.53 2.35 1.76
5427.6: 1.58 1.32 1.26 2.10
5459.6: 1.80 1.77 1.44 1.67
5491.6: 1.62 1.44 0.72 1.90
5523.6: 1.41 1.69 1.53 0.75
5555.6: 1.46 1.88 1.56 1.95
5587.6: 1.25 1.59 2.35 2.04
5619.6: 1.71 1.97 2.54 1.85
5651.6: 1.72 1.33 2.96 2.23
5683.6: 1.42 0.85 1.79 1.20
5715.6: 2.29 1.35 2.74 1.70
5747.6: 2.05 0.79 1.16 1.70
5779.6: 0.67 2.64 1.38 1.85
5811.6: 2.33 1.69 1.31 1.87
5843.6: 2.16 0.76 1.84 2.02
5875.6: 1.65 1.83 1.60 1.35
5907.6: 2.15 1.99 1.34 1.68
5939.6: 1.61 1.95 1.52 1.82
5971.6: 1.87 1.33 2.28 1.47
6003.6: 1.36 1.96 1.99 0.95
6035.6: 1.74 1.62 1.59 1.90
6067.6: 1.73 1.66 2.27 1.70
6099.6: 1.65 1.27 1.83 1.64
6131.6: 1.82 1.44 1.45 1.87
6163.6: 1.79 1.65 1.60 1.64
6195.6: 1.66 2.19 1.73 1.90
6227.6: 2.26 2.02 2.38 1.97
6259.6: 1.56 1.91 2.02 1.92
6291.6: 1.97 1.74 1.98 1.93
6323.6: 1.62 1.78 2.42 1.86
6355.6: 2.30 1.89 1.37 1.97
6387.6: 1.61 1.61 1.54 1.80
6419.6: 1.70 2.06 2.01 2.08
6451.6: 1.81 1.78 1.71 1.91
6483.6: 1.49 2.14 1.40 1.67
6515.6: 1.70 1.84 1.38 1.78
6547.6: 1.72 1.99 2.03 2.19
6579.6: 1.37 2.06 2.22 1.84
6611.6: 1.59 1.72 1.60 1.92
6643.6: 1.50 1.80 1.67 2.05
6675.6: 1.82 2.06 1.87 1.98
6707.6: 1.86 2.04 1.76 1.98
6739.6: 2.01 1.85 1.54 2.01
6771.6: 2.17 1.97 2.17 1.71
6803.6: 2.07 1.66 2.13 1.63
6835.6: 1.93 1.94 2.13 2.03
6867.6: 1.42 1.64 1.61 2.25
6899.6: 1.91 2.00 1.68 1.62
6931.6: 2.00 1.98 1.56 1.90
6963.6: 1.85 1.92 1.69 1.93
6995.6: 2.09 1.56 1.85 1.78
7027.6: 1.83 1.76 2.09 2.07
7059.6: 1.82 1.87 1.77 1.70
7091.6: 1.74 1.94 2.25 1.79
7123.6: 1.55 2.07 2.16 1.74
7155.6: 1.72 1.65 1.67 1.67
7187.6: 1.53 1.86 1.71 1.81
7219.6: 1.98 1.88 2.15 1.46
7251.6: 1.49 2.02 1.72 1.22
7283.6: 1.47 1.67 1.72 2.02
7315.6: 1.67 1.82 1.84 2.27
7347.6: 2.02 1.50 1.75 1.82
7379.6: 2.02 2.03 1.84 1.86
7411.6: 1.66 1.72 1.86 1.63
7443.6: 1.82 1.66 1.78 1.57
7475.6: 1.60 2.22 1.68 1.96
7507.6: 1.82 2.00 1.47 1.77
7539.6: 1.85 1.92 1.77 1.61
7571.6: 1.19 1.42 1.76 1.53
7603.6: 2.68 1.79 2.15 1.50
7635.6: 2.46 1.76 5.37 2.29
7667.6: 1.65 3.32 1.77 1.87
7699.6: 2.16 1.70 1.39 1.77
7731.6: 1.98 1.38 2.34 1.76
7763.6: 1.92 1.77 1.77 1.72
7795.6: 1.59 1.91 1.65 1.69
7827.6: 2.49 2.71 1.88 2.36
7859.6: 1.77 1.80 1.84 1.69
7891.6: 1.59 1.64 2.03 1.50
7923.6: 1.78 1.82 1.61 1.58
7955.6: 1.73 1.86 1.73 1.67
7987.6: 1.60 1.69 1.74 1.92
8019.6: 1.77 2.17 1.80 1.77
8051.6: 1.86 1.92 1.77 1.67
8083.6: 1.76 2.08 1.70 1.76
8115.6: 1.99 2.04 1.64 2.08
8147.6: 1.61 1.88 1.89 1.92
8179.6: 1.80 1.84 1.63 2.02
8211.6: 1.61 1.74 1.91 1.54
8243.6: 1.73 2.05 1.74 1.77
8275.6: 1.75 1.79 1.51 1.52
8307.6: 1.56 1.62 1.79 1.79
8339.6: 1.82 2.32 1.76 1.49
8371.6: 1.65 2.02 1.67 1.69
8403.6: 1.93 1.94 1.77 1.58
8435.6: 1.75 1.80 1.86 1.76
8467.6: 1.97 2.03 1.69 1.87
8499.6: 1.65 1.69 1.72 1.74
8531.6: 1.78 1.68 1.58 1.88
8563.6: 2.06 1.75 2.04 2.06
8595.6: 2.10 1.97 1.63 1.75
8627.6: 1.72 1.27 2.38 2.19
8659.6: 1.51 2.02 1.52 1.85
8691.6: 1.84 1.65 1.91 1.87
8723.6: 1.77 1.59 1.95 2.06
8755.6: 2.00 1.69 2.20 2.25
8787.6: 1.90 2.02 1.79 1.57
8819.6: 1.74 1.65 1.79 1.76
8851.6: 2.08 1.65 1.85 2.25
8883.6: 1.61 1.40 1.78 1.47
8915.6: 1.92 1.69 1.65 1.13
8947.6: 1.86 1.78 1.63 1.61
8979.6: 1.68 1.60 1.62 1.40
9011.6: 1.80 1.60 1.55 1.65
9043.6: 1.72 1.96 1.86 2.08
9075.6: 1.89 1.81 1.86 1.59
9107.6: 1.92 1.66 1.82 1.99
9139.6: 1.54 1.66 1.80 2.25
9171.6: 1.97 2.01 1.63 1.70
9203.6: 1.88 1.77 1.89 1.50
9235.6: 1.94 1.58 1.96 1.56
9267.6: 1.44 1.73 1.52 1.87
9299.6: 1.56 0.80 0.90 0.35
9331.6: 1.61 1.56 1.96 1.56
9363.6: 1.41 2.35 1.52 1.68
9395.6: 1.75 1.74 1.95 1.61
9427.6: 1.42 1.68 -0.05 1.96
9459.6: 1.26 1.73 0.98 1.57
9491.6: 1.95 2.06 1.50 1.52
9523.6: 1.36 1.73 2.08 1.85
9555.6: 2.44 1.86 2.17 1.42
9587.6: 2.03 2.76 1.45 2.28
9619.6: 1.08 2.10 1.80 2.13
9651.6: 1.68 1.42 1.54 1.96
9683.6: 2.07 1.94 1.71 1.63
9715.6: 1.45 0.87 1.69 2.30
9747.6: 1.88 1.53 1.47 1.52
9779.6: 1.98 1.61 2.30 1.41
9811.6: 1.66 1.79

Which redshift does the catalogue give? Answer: 0.166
